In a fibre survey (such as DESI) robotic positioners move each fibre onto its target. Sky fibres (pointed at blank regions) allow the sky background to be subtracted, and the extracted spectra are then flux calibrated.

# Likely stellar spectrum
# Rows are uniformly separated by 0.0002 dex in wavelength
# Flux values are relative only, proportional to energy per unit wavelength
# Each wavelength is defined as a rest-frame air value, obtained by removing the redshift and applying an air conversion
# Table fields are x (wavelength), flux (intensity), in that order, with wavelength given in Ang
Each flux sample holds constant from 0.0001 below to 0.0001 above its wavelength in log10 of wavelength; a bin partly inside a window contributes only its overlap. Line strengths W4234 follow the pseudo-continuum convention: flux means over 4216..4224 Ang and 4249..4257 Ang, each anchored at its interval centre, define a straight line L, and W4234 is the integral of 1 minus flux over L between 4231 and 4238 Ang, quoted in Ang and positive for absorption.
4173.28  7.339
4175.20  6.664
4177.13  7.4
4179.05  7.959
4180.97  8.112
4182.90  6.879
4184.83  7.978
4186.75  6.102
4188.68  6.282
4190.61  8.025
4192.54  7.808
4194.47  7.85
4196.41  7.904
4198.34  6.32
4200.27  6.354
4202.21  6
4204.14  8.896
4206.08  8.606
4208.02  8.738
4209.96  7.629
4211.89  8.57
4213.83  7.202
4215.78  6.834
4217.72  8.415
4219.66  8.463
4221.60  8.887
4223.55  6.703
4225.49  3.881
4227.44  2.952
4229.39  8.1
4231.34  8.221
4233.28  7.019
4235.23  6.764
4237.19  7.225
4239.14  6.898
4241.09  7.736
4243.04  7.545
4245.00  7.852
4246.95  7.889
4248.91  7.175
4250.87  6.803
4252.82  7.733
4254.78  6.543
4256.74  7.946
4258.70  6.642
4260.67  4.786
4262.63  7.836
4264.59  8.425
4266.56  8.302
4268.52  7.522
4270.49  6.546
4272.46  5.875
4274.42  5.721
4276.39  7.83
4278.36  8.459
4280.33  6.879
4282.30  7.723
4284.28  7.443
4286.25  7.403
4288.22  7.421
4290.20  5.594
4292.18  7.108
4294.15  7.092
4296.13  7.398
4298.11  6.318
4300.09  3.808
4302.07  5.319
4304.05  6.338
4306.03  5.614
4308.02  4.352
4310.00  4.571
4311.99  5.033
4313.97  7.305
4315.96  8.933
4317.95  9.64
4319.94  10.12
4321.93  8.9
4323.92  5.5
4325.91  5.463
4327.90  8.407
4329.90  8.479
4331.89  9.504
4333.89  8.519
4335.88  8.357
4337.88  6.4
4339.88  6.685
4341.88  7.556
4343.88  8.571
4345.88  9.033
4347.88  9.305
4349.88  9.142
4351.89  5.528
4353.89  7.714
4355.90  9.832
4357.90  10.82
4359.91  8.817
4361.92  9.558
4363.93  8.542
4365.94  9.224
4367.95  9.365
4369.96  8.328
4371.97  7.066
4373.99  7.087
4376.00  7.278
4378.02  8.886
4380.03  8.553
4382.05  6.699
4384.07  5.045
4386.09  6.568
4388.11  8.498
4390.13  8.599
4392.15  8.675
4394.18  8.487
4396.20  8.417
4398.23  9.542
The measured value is 0.4 Ang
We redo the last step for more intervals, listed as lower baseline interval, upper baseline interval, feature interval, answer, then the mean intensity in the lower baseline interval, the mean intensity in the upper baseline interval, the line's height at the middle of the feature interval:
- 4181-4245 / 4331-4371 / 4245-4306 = 7.18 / 7.29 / 8.54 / 7.86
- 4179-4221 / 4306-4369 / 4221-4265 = 4.16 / 7.59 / 8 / 7.72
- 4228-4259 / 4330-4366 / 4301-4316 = 4.33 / 7.34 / 8.49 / 8.05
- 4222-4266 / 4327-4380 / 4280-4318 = 5.92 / 6.98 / 8.39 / 7.69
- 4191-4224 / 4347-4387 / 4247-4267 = 1.65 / 7.74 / 8.17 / 7.87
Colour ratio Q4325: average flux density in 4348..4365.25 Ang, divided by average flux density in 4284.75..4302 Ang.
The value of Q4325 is 1.35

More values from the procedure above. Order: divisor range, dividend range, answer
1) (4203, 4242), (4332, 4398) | 1.11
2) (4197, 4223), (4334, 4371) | 1.10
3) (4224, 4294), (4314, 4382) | 1.18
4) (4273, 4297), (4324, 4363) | 1.15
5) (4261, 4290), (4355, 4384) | 1.16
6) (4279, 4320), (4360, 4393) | 1.20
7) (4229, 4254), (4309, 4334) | 1.03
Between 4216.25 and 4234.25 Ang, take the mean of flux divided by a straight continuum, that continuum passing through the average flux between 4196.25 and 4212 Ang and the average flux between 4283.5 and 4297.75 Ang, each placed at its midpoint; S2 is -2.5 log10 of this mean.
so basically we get 0.08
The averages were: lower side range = 7.61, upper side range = 7.03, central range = 6.96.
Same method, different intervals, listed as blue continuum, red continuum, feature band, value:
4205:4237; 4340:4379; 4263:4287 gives 0.06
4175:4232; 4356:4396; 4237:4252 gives 0.02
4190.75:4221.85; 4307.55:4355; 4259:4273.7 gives 0.11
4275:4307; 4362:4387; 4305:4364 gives -0.08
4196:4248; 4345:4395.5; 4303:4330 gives 0.14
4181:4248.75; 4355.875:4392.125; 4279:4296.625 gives 0.09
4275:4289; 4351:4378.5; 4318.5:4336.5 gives -0.02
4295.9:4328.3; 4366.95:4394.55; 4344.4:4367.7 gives -0.20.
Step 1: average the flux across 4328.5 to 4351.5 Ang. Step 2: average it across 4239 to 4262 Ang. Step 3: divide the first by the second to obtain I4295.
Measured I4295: 1.2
